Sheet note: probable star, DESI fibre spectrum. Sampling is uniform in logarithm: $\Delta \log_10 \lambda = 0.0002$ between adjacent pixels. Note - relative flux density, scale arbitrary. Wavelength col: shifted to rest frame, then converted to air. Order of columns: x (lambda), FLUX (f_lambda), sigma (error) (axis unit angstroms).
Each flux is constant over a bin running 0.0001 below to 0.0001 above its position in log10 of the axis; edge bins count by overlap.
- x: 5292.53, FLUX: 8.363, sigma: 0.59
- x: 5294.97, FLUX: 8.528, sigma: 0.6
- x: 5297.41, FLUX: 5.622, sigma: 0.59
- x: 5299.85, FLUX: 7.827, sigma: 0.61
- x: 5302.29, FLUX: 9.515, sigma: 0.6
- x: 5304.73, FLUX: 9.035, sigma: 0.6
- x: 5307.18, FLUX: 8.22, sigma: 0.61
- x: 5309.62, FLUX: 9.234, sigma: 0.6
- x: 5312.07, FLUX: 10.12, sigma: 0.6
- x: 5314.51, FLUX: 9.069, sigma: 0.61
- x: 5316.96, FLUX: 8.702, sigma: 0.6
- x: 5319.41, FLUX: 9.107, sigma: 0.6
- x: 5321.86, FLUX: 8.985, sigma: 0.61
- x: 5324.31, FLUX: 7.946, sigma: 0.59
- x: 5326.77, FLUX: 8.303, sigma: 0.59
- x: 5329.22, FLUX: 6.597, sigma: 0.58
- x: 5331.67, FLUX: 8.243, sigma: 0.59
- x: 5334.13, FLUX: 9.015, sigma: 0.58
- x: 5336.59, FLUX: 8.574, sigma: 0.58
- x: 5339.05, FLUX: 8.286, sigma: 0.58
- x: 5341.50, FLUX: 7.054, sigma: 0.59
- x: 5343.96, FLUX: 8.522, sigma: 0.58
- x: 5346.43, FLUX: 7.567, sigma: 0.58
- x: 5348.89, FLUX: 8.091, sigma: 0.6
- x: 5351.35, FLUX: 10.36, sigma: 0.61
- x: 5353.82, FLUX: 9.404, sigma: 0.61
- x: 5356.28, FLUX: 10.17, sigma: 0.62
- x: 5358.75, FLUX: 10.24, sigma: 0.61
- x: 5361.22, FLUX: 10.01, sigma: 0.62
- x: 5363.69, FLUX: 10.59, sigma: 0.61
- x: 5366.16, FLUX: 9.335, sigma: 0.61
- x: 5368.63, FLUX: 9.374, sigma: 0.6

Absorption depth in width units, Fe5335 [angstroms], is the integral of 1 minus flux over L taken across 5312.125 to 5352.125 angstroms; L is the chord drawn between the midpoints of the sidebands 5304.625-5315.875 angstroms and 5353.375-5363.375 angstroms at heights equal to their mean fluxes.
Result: 4.7 angstroms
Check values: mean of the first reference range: 9.14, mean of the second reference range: 10.1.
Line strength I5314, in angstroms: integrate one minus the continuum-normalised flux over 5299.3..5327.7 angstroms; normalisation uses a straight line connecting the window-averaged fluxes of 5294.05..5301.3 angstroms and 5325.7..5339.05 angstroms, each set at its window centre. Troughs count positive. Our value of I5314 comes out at -4.3 angstroms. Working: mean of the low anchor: 7.35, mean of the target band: 8.87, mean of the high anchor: 8.16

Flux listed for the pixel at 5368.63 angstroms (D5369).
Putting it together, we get 9.374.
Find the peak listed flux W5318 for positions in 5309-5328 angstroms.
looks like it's 10.12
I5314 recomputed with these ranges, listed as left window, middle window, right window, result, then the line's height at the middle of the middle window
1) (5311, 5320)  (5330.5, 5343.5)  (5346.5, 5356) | 1.3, 9.2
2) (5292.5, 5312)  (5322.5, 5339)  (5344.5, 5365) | 1.6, 9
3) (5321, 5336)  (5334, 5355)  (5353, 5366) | 1.4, 9.14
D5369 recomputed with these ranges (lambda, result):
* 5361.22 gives 10.01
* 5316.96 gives 8.702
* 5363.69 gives 10.59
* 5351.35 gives 10.36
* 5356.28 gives 10.17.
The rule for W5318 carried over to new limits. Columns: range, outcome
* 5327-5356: 10.36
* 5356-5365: 10.59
